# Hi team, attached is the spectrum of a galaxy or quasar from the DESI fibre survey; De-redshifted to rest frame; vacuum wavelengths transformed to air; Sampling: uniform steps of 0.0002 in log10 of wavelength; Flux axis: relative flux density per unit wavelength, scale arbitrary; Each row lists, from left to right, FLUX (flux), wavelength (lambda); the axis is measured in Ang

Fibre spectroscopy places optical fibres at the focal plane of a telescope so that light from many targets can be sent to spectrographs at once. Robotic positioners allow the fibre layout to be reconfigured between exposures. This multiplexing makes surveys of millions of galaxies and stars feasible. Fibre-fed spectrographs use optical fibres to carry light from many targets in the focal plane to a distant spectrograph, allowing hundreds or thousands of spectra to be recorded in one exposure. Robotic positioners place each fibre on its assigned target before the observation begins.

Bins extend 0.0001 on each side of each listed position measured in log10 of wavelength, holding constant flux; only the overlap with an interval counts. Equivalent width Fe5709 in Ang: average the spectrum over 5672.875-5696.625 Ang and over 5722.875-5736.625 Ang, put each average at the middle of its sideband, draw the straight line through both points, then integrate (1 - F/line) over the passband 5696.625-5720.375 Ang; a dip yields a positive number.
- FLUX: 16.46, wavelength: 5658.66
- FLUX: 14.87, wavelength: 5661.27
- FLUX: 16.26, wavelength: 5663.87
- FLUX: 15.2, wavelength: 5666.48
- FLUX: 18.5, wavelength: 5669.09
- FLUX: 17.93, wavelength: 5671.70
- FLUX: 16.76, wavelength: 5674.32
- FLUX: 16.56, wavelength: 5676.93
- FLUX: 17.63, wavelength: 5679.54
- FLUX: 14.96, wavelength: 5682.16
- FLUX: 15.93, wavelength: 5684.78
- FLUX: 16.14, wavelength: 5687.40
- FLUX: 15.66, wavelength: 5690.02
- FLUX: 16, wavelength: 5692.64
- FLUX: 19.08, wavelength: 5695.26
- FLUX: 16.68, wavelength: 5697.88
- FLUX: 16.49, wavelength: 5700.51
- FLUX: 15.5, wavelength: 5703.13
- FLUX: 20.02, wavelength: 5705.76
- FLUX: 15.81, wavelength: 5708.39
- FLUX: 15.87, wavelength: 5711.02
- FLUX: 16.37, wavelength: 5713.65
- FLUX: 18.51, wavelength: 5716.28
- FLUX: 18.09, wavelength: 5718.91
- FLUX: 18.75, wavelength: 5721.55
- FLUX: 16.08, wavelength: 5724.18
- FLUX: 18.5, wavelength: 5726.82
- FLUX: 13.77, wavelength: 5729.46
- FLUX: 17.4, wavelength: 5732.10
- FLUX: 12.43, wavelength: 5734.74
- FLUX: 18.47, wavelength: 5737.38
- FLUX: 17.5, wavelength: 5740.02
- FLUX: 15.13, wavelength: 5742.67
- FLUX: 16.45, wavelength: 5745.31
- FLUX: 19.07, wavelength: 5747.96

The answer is -1.4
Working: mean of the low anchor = 16.5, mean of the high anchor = 15.7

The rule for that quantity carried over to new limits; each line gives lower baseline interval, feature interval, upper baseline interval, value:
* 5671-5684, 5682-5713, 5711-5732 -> 0.5 Ang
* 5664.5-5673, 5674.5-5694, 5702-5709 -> 1.2 Ang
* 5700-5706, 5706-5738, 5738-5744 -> 0.1 Ang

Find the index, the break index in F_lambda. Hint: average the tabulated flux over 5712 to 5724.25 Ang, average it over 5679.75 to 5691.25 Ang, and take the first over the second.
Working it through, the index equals 1.1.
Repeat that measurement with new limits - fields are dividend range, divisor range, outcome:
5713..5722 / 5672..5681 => 1.05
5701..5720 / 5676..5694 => 1.06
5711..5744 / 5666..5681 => 0.97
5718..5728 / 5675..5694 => 1.10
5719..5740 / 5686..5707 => 0.98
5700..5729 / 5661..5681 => 1.02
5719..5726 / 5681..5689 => 1.12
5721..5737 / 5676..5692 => 1.00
